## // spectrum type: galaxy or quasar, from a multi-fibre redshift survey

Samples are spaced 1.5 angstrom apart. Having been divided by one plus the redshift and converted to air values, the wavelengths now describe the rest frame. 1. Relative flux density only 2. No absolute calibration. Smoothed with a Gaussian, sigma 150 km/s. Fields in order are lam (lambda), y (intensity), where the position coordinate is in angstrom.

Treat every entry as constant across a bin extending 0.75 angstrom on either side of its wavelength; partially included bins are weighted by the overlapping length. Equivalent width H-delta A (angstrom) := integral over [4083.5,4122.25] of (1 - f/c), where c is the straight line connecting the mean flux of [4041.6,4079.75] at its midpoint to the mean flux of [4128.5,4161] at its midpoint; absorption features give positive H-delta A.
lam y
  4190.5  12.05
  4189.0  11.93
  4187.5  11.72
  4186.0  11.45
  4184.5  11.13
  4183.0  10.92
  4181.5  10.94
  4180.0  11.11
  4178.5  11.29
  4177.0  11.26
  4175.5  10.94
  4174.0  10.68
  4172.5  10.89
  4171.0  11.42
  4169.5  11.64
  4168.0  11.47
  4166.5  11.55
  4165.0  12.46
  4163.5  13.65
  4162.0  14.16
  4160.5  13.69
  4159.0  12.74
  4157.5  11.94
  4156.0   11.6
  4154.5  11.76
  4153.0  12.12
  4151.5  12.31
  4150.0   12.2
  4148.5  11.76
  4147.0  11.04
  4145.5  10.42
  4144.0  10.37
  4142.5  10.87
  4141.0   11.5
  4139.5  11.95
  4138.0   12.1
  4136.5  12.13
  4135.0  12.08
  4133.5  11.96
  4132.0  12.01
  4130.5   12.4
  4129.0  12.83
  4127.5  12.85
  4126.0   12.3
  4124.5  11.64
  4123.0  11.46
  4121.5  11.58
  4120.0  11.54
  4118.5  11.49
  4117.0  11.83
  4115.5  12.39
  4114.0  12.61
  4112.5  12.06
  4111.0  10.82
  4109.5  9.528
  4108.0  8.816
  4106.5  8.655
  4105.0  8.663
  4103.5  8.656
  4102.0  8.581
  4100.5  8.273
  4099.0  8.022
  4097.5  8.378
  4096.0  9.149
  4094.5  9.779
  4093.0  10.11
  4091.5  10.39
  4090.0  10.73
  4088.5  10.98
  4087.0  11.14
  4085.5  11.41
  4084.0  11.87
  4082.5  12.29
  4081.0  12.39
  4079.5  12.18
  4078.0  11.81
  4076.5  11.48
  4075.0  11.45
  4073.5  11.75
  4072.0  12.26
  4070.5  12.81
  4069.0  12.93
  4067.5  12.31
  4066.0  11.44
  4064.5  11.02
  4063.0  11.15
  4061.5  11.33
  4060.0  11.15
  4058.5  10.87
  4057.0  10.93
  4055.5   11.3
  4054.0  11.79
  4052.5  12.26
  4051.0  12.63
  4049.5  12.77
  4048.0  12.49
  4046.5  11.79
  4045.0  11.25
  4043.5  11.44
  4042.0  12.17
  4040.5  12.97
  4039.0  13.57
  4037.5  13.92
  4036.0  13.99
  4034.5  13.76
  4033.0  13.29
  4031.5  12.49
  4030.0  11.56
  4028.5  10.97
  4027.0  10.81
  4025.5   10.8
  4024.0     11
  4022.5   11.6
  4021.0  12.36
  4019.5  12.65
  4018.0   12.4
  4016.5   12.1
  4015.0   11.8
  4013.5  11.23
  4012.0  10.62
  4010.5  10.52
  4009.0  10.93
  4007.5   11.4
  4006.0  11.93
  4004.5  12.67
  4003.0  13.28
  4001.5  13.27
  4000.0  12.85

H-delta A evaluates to 5.1 angstrom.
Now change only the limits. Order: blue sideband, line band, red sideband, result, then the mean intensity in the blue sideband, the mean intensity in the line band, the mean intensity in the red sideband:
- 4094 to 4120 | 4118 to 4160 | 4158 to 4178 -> -3.1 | 9.91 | 11.8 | 12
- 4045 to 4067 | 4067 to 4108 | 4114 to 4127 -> 3.8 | 11.6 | 10.6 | 11.8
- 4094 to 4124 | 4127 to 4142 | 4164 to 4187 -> -2.2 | 10.1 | 12.1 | 11.3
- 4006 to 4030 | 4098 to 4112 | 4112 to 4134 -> 3.5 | 11.4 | 8.94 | 12.1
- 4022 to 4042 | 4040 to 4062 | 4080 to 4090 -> 0.5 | 12.4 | 11.8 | 11.6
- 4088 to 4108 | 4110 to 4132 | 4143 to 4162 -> -3.4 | 9.22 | 12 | 11.9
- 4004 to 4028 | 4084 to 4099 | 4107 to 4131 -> 1.8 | 11.5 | 10.2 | 11.6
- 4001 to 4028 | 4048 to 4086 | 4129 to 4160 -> -0.3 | 11.7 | 11.8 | 11.8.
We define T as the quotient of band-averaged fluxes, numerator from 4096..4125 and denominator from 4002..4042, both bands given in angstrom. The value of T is 0.84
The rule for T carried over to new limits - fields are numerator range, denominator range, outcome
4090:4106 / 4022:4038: 0.75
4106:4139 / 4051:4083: 0.99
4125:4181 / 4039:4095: 1.02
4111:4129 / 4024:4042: 0.96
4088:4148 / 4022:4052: 0.88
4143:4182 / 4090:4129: 1.13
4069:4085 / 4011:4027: 1.04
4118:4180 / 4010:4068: 0.99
